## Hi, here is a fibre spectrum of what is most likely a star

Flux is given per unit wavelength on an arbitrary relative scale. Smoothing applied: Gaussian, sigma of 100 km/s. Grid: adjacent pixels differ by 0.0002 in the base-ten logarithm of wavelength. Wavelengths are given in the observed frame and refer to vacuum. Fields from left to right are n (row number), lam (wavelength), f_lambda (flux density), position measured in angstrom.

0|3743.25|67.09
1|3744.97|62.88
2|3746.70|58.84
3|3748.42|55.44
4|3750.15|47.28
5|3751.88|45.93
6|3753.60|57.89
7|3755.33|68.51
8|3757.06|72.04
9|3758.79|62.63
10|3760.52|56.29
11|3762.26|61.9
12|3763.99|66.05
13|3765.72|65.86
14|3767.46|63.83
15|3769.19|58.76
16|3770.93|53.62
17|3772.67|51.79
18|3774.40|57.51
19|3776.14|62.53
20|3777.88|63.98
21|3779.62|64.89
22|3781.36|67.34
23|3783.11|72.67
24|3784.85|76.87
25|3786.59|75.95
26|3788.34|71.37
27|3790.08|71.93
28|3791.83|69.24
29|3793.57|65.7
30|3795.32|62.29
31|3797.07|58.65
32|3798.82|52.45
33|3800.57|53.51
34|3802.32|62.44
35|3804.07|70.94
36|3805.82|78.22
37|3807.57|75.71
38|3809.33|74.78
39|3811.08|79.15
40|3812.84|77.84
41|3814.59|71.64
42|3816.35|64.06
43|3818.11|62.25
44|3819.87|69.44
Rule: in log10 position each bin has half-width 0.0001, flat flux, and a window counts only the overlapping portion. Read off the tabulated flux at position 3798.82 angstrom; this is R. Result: 52.45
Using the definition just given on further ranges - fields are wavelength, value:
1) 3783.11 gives 72.67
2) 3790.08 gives 71.93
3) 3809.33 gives 74.78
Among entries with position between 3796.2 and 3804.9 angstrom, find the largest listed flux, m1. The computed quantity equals 70.94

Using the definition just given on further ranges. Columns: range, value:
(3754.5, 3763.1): 72.04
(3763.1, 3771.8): 66.05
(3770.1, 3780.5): 64.89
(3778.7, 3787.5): 76.87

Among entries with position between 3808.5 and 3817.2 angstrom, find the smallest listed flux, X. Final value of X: 64.06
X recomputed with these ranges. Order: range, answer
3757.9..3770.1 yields 56.29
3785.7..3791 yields 71.37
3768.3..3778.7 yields 51.79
